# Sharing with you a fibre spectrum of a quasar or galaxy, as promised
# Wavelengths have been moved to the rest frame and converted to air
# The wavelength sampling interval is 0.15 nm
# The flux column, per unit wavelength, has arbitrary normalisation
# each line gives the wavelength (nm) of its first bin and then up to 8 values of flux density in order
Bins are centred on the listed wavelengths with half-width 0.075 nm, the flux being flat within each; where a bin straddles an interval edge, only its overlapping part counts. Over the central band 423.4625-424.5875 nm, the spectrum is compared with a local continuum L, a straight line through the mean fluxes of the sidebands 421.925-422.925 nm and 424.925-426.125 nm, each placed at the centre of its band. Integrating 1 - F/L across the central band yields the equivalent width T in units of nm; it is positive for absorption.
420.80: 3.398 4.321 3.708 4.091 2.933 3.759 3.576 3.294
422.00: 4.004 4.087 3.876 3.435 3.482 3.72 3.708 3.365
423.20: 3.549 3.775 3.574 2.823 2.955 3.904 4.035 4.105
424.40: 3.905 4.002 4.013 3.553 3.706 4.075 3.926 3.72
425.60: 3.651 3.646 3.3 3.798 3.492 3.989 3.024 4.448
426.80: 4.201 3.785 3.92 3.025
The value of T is 0.027 nm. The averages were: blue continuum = 3.76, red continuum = 3.73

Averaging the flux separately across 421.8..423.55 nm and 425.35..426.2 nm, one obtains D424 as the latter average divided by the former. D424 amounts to 1.0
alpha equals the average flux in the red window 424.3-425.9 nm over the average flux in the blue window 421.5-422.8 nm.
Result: 1.03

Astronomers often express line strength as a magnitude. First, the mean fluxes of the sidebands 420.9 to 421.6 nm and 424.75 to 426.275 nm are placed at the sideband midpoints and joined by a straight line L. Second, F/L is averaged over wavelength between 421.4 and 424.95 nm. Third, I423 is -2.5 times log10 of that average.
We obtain 0.02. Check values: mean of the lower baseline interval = 3.74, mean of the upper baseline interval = 3.69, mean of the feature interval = 3.66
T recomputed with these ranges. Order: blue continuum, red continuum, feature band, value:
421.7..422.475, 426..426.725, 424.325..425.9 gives -0.02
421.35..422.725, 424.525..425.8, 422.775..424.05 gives 0.08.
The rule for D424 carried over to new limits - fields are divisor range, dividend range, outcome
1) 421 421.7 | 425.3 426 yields 0.99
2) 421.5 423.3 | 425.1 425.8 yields 1.04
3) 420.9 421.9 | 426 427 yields 1.04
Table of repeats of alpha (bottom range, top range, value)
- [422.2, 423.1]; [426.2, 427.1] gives 1.07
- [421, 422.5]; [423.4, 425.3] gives 1.01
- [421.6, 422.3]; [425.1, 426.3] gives 0.99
